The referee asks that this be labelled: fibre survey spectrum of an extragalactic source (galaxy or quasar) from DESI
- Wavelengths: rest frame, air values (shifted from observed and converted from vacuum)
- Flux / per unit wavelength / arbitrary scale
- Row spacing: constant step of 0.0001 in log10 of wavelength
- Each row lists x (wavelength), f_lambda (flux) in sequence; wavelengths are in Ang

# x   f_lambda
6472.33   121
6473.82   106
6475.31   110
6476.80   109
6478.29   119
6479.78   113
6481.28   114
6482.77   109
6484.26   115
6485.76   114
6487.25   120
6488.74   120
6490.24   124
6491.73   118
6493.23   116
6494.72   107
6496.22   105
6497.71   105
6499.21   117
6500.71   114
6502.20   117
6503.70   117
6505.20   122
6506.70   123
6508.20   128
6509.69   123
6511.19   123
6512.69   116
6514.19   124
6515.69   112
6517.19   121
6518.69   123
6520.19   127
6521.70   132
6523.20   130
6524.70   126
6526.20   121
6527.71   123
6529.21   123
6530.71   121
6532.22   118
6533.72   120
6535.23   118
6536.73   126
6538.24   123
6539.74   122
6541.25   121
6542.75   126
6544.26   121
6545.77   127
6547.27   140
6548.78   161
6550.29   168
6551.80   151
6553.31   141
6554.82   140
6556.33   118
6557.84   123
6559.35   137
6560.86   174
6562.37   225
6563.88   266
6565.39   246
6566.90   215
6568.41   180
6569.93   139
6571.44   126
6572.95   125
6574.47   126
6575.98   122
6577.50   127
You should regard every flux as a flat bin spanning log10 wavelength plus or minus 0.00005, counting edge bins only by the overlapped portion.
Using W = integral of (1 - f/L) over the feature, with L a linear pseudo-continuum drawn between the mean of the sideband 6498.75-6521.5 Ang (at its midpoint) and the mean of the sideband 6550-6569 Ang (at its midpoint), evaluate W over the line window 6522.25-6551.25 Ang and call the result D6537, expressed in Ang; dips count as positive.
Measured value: 4.26 Ang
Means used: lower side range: 121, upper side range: 176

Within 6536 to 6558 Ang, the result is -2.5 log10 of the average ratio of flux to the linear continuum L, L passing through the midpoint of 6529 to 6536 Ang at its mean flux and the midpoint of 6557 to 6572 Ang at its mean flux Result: 0.108 mag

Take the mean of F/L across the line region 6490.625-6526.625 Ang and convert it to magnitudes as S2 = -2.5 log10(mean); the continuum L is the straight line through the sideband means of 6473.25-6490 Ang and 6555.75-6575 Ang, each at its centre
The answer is 0.11 mag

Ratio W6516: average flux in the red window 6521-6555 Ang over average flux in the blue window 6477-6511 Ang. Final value 1.12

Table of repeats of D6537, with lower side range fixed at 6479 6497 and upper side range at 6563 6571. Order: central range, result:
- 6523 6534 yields 2.7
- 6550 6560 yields 2.8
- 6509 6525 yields 2.7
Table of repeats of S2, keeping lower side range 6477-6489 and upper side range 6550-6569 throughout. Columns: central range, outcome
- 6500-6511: 0.104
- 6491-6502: 0.126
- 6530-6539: 0.276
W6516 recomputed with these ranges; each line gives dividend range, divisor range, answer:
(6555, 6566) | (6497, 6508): 1.55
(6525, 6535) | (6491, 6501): 1.08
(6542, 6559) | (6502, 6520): 1.14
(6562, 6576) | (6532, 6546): 1.46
